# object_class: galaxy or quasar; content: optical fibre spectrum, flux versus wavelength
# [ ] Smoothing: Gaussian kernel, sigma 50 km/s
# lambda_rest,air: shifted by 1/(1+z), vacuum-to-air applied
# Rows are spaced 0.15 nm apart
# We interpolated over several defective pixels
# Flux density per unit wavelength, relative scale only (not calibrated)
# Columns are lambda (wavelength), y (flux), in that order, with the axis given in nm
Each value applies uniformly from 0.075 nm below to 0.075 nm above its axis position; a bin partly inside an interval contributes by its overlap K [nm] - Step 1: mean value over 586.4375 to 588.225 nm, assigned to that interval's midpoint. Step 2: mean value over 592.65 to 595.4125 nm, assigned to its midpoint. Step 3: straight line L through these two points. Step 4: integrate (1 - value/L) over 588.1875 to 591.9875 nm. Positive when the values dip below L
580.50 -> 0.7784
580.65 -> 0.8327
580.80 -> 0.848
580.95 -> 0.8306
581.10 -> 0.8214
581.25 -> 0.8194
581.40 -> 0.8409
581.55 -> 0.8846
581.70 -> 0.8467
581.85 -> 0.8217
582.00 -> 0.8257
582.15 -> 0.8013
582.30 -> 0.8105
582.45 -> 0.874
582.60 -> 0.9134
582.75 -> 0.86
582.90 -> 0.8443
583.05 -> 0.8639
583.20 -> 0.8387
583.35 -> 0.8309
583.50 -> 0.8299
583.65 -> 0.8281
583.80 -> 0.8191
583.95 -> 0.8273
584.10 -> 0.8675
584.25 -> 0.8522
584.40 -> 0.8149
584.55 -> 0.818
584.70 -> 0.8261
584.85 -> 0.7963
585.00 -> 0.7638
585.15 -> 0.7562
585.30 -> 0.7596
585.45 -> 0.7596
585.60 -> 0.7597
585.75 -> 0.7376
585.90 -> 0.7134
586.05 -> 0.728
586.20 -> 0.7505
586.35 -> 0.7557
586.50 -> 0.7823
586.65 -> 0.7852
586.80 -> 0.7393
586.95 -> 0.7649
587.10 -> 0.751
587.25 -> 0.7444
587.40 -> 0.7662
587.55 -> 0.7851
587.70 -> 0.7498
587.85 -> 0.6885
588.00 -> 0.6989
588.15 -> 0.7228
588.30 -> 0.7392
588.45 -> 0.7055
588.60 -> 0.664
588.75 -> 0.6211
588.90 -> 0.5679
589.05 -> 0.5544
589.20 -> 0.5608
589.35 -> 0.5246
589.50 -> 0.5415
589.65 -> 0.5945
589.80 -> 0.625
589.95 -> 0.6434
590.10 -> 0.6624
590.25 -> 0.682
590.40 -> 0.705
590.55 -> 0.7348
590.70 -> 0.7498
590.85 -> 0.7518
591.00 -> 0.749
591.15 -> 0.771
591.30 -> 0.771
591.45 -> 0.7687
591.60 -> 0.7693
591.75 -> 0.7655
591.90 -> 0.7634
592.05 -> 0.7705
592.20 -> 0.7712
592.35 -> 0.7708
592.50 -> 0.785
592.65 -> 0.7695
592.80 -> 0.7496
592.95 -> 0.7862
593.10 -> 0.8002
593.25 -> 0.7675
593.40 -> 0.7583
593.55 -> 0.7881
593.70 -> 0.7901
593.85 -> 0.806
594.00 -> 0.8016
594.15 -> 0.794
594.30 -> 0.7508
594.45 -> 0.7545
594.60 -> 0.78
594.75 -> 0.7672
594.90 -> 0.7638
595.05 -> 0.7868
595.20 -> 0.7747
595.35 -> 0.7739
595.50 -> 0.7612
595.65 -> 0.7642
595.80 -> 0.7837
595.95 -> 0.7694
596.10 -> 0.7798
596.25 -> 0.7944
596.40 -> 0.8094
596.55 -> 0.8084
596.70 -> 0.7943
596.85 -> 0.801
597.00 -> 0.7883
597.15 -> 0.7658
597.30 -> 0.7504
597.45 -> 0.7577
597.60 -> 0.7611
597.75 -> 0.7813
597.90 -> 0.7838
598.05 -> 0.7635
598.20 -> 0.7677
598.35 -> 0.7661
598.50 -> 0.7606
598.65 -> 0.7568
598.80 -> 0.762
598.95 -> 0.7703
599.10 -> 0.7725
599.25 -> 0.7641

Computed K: 0.401 nm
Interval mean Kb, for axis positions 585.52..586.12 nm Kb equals 0.735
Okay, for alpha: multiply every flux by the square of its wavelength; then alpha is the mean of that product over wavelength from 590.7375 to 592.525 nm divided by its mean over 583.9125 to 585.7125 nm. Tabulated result 1.0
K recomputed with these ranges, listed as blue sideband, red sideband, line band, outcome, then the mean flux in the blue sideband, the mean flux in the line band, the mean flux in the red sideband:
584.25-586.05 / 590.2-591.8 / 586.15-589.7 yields 0.34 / 0.775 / 0.69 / 0.748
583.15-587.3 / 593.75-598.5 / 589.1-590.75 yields 0.31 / 0.786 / 0.636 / 0.777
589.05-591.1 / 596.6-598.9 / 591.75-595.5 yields -0.36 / 0.653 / 0.775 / 0.771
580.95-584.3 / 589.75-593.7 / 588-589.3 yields 0.23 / 0.842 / 0.643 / 0.749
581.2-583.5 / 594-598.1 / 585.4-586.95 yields 0.14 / 0.845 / 0.752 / 0.777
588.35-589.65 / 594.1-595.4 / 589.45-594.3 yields -0.43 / 0.595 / 0.744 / 0.771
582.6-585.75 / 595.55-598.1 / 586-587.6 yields 0.10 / 0.816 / 0.759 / 0.78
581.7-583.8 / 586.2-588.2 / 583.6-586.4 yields 0.03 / 0.841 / 0.786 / 0.749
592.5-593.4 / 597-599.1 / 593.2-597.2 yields -0.05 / 0.774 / 0.781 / 0.766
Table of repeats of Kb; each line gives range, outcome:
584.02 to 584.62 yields 0.838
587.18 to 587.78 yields 0.761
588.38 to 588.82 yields 0.664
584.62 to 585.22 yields 0.786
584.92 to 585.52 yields 0.76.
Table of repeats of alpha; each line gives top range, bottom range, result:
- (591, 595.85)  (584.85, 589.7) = 1.12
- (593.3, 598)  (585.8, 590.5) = 1.16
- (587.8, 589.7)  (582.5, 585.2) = 0.77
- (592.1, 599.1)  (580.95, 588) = 1.01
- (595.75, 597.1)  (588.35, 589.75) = 1.36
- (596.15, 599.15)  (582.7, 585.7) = 1.00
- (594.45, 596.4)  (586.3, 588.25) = 1.06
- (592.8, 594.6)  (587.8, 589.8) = 1.26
